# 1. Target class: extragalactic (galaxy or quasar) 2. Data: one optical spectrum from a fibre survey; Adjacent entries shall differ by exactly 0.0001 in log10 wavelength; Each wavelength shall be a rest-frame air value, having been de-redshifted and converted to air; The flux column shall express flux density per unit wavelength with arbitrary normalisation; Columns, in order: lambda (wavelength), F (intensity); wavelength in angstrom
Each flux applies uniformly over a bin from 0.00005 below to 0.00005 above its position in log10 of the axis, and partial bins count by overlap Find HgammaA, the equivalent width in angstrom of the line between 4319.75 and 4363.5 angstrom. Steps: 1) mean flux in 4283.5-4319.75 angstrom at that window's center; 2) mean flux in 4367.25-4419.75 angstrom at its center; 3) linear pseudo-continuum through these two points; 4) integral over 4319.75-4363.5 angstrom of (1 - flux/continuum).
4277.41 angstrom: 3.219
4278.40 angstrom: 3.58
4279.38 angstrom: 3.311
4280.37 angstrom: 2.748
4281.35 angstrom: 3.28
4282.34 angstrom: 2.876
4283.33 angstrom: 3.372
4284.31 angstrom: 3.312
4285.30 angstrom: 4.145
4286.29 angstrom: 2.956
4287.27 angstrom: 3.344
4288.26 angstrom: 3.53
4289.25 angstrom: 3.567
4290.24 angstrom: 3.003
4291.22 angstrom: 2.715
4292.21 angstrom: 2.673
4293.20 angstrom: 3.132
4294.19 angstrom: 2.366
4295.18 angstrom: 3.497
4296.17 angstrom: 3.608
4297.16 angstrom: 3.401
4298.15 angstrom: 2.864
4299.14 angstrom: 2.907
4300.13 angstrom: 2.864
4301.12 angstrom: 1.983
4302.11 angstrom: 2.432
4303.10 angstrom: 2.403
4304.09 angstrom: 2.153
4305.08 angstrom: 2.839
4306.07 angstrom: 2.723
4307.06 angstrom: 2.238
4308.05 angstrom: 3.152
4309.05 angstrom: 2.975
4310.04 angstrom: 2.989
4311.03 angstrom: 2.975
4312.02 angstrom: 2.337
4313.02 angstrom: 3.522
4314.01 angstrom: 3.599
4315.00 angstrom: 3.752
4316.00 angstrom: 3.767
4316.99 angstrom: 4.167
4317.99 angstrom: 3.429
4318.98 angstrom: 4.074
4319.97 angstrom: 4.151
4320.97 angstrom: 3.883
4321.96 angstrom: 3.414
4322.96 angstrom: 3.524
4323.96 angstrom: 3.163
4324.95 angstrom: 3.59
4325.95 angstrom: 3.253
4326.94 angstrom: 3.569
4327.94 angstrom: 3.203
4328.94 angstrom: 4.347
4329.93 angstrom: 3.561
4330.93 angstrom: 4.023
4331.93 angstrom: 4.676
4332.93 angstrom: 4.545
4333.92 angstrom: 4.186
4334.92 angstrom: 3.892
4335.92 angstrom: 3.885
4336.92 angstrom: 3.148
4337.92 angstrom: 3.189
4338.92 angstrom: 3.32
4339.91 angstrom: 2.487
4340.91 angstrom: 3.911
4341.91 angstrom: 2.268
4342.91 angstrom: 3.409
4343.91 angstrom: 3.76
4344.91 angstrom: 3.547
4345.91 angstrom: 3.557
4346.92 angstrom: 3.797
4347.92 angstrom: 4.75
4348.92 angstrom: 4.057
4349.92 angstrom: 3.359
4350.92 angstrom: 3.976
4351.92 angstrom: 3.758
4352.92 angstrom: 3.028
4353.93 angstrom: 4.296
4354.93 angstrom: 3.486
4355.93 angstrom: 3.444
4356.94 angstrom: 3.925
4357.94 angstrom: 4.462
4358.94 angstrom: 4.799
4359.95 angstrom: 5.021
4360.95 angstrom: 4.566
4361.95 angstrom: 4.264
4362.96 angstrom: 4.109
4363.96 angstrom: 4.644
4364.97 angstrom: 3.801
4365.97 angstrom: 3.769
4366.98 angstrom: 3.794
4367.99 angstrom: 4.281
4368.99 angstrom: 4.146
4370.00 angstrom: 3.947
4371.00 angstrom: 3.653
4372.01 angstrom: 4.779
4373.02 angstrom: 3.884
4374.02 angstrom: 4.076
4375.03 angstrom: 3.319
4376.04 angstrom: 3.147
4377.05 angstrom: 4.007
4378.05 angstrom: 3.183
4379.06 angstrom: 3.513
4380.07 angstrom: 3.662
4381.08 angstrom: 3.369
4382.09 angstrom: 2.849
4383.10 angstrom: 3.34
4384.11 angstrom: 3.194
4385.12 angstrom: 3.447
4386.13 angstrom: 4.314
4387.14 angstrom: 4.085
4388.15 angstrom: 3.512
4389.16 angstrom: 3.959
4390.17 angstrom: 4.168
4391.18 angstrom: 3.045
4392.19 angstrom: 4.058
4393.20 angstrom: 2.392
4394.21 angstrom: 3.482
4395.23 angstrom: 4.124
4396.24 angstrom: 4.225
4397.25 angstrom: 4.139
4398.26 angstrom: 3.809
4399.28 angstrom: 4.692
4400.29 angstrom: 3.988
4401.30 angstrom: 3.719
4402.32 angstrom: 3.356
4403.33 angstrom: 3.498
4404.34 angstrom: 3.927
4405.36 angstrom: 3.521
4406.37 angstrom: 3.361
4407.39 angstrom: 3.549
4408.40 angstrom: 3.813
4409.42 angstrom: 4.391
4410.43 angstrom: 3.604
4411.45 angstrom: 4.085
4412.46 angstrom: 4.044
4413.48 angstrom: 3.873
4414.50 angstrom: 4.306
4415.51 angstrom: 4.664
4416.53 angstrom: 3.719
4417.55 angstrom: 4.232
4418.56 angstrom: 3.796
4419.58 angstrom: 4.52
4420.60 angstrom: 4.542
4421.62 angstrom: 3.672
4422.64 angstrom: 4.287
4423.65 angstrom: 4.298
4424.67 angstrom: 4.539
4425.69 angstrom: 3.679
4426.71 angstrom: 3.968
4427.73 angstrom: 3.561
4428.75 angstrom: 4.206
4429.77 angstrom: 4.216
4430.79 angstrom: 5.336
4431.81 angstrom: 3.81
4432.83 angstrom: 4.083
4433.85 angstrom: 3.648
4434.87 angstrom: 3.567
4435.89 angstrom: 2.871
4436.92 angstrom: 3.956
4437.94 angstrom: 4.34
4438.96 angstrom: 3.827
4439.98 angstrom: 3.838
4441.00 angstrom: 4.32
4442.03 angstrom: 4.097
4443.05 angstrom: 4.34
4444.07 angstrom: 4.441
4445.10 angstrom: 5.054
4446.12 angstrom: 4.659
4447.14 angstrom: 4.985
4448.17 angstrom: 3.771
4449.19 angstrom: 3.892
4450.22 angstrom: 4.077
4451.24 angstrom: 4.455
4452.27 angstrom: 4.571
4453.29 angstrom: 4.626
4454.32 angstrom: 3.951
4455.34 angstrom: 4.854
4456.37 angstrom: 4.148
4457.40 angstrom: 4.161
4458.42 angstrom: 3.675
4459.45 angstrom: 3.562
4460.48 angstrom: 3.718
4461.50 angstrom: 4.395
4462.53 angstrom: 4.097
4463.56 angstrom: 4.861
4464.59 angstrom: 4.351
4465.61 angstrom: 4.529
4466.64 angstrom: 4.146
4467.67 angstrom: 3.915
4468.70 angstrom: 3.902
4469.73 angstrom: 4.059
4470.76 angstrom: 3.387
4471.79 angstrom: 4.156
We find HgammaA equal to -4.81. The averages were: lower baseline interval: 3.11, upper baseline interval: 3.8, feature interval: 3.78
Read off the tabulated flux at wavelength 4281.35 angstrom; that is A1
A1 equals 3.28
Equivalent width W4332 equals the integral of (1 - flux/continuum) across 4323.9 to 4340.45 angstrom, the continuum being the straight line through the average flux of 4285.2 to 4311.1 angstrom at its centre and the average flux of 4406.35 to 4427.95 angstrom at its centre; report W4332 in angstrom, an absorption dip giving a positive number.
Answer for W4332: -2.2 angstrom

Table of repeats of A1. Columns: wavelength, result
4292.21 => 2.673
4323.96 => 3.163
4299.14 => 2.907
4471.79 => 4.156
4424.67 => 4.539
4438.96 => 3.827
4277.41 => 3.219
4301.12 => 1.983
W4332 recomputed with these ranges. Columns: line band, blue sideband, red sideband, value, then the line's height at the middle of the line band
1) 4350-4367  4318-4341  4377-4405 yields -1.7 angstrom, 3.68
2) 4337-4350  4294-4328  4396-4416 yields -0.2 angstrom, 3.43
